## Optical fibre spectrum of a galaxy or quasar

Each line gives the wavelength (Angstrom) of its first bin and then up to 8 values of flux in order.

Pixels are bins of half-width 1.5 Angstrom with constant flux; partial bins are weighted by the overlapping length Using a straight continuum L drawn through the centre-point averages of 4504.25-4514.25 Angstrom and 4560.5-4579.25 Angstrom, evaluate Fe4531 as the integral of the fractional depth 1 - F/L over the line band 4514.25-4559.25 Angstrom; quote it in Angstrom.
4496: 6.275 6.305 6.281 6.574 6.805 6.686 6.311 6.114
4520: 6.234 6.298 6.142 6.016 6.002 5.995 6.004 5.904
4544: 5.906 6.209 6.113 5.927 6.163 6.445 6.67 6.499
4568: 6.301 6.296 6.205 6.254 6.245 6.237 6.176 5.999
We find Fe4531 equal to 2.9 Angstrom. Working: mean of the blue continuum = 6.63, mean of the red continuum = 6.37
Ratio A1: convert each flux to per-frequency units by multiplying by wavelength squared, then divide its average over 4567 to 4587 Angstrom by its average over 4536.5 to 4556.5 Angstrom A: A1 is 1.05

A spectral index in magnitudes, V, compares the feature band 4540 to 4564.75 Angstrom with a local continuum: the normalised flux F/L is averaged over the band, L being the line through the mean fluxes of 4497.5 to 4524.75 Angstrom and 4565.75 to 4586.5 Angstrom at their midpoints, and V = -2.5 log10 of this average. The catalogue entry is 0.02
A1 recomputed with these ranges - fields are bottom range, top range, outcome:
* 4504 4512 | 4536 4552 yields 0.91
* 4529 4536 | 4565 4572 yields 1.07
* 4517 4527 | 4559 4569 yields 1.06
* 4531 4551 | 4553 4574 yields 1.07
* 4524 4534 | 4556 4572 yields 1.08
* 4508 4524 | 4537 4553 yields 0.96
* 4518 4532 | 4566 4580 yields 1.04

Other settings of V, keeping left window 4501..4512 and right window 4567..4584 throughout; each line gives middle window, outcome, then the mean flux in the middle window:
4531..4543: 0.083 mag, 5.97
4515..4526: 0.054 mag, 6.21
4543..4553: 0.057 mag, 6.06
